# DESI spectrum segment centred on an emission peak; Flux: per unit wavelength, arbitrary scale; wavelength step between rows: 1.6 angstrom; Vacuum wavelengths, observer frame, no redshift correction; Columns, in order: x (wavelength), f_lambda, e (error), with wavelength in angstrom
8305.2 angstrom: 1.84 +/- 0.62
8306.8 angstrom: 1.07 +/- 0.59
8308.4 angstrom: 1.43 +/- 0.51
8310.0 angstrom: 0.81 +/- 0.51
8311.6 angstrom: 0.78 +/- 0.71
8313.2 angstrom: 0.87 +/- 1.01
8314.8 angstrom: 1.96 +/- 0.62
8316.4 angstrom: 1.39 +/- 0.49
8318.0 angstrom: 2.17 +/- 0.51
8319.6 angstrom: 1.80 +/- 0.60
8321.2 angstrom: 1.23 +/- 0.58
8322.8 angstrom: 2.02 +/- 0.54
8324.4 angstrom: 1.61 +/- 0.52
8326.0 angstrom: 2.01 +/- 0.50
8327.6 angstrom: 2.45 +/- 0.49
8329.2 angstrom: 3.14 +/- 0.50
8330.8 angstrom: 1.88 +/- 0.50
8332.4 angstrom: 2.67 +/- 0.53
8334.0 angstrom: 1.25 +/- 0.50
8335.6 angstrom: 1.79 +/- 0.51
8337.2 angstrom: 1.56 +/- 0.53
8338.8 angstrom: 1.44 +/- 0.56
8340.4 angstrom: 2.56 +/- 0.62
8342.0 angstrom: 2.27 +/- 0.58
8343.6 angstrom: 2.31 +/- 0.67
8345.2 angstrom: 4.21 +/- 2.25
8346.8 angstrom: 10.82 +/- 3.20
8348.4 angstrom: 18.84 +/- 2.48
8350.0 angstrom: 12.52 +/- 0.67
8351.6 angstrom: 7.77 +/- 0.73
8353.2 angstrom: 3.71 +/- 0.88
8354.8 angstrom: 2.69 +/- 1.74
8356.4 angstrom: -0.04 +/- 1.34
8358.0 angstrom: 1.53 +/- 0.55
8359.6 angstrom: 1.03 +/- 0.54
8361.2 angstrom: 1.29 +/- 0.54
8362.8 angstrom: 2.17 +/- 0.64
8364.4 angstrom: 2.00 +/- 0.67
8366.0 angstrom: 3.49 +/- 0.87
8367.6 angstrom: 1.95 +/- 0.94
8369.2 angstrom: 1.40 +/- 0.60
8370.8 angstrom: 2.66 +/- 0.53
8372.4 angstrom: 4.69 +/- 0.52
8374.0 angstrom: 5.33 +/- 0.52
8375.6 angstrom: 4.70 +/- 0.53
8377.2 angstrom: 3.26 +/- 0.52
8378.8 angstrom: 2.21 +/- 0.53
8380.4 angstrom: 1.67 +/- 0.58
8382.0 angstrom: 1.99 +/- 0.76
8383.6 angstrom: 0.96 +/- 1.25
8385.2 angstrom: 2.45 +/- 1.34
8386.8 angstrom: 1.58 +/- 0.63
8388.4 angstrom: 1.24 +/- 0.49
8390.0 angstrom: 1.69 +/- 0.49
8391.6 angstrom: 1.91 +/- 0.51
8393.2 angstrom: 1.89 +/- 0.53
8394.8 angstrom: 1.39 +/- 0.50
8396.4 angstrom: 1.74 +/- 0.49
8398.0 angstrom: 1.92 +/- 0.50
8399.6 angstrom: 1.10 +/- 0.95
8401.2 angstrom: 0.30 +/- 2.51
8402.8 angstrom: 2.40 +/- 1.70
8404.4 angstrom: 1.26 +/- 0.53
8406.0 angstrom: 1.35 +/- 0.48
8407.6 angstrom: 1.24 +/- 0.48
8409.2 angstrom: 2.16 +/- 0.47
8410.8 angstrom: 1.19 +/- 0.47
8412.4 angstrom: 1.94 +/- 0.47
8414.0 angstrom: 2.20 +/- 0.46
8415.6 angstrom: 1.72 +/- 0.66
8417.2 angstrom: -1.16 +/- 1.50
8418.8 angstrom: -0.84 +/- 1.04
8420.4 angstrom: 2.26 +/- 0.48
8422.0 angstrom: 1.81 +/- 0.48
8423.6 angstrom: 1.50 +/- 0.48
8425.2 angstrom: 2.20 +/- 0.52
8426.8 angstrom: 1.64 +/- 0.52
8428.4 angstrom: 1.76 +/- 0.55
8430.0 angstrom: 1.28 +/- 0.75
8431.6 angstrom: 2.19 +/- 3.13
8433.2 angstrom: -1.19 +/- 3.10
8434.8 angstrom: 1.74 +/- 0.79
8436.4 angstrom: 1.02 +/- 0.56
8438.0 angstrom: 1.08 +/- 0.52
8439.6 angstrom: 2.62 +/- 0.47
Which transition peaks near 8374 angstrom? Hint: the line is [N II]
